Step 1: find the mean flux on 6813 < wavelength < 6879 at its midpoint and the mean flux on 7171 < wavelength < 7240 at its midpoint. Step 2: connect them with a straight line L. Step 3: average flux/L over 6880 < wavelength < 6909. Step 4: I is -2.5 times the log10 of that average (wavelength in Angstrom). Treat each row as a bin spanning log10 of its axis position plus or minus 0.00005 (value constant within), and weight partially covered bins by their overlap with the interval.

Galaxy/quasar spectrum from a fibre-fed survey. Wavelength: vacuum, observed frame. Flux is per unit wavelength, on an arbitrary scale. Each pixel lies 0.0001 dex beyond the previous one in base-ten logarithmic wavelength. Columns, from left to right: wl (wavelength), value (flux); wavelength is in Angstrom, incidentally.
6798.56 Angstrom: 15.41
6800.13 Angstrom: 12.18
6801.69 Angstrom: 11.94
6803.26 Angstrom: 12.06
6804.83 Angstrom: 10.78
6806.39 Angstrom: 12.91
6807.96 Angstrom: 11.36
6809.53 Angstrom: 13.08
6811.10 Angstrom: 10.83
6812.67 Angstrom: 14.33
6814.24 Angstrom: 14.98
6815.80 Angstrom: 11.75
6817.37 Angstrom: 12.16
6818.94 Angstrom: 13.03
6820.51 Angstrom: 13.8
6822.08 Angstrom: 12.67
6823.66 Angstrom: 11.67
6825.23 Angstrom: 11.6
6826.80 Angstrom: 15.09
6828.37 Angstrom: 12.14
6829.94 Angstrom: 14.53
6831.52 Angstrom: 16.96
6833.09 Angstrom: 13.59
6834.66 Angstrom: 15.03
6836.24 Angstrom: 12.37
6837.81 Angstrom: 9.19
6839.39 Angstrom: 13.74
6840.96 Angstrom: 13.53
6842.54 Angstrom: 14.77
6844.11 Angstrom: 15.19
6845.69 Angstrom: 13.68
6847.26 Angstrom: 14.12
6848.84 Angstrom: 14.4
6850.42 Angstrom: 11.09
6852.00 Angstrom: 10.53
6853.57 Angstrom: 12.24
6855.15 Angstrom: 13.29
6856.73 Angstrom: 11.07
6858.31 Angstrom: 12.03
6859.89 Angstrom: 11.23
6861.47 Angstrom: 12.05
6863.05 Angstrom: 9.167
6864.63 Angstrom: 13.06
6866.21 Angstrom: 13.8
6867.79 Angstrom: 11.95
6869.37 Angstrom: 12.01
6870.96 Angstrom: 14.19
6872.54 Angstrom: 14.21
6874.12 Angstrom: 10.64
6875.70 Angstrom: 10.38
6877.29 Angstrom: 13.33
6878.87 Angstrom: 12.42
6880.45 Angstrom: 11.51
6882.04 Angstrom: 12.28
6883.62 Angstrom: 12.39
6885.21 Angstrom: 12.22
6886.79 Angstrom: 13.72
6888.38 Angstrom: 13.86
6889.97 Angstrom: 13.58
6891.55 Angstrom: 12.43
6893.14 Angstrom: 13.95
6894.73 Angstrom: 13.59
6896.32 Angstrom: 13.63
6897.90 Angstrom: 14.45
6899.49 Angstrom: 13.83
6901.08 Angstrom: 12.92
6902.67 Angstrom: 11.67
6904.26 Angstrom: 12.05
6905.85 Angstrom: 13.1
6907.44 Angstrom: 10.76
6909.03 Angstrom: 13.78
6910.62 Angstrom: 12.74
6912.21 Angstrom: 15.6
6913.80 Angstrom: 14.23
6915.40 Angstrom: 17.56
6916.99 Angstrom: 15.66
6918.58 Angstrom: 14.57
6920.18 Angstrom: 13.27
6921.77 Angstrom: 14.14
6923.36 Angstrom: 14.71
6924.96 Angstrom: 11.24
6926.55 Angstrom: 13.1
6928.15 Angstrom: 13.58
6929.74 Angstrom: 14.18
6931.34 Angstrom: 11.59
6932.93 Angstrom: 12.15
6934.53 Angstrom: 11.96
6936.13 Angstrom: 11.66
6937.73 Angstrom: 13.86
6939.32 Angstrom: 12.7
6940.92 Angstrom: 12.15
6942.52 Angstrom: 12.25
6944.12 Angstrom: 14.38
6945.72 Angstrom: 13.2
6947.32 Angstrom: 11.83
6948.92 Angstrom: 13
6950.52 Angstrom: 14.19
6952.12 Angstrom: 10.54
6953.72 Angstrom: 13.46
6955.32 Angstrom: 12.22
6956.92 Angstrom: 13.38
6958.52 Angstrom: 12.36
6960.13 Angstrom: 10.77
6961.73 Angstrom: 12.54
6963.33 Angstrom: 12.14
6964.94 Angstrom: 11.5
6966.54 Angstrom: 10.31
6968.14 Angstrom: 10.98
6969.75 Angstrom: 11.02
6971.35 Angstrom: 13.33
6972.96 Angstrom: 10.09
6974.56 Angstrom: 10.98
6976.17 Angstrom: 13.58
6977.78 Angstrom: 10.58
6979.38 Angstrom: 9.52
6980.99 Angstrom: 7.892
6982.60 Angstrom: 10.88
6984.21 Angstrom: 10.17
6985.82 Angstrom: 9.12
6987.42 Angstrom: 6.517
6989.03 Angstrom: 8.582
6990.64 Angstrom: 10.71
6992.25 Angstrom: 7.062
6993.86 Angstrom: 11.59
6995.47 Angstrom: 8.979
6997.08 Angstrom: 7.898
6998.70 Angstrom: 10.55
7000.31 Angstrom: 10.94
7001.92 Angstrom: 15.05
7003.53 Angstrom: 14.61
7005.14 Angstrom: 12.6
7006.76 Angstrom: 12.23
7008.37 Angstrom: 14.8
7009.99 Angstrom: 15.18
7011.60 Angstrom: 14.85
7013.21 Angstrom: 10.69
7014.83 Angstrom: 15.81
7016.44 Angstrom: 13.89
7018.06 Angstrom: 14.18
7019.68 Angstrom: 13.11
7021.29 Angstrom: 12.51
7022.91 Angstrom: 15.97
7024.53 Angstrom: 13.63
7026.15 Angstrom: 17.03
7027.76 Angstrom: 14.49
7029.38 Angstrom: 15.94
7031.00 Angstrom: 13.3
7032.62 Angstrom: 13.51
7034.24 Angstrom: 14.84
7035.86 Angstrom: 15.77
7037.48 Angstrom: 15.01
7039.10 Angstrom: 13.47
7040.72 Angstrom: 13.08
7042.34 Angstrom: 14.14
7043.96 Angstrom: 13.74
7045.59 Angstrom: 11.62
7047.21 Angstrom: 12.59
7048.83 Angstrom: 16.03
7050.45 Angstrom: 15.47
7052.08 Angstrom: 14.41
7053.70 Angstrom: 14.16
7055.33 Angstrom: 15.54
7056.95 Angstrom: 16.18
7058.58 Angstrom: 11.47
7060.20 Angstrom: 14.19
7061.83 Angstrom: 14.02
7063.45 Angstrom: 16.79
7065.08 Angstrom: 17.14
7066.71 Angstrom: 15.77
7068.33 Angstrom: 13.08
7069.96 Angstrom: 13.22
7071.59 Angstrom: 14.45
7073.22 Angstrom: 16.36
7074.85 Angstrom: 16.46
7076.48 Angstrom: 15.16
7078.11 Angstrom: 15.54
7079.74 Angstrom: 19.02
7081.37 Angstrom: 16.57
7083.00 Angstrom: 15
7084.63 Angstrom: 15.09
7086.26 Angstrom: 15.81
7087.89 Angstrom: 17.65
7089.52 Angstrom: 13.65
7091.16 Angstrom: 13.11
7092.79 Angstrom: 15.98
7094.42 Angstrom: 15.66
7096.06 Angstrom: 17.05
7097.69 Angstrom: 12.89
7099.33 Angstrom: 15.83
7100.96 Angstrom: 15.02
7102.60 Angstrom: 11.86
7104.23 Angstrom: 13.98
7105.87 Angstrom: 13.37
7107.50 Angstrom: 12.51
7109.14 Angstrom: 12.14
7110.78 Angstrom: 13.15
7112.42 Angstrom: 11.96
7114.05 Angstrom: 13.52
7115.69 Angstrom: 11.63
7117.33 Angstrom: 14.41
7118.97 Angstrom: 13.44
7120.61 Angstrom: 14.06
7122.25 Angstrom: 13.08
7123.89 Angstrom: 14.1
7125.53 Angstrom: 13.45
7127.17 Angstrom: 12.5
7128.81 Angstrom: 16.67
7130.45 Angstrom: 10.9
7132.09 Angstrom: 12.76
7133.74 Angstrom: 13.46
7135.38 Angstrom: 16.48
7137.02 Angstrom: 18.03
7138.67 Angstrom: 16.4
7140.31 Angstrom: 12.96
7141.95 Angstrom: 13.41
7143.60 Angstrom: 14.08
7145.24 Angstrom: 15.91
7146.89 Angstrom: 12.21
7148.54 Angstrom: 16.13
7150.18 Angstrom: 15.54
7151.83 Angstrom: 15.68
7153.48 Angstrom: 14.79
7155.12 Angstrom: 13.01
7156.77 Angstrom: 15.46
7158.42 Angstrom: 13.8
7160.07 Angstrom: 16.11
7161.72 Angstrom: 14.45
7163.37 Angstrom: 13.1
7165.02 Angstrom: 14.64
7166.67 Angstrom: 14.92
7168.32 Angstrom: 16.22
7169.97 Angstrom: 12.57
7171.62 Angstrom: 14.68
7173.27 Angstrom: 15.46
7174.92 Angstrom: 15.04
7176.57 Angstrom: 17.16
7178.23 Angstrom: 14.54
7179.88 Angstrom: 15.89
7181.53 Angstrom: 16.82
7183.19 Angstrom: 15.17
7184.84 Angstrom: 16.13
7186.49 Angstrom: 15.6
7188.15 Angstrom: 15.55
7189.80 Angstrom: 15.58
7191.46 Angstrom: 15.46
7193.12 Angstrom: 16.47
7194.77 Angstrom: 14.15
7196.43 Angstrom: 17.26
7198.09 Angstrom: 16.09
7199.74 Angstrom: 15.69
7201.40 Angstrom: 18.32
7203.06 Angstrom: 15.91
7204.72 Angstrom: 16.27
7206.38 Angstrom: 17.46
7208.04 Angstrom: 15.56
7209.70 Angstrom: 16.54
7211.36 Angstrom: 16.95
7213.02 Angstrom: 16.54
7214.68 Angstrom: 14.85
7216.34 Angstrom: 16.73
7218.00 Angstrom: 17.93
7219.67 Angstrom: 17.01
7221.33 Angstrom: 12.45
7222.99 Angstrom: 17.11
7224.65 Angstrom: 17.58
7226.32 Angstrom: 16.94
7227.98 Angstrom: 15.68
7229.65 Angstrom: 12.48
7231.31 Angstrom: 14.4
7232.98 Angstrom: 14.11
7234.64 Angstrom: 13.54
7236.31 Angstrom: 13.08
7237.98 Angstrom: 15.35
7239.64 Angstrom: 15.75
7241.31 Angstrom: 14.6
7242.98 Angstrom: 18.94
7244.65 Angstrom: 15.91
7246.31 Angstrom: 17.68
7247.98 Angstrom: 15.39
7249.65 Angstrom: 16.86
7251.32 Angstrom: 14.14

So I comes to 0.03 mag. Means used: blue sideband 12.8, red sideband 15.7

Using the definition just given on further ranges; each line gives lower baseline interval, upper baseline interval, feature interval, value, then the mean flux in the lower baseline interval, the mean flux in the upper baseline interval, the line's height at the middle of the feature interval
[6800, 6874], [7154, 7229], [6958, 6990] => 0.292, 12.8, 15.7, 13.9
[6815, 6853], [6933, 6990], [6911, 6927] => -0.189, 13.2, 11.5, 12.1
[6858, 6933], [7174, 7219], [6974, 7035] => 0.162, 13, 16.1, 14.2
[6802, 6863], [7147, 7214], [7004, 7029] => 0.011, 12.8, 15.5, 14.3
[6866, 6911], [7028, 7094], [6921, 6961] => 0.056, 12.8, 14.9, 13.4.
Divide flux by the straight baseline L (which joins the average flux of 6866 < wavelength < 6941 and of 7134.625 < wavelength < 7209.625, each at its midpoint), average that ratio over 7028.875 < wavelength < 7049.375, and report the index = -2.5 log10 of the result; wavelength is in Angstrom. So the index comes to 0.02 mag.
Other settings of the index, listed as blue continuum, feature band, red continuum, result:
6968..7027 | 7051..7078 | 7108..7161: -0.15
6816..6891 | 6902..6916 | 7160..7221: -0.01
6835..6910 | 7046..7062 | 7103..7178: -0.05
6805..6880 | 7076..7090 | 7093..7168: -0.15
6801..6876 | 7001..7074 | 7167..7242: 0.00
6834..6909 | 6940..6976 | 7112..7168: 0.09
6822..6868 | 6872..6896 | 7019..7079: 0.04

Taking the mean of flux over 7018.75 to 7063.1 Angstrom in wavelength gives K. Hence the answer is 14.3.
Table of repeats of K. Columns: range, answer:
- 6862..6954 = 13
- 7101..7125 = 13.2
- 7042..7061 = 14.1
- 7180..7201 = 15.9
